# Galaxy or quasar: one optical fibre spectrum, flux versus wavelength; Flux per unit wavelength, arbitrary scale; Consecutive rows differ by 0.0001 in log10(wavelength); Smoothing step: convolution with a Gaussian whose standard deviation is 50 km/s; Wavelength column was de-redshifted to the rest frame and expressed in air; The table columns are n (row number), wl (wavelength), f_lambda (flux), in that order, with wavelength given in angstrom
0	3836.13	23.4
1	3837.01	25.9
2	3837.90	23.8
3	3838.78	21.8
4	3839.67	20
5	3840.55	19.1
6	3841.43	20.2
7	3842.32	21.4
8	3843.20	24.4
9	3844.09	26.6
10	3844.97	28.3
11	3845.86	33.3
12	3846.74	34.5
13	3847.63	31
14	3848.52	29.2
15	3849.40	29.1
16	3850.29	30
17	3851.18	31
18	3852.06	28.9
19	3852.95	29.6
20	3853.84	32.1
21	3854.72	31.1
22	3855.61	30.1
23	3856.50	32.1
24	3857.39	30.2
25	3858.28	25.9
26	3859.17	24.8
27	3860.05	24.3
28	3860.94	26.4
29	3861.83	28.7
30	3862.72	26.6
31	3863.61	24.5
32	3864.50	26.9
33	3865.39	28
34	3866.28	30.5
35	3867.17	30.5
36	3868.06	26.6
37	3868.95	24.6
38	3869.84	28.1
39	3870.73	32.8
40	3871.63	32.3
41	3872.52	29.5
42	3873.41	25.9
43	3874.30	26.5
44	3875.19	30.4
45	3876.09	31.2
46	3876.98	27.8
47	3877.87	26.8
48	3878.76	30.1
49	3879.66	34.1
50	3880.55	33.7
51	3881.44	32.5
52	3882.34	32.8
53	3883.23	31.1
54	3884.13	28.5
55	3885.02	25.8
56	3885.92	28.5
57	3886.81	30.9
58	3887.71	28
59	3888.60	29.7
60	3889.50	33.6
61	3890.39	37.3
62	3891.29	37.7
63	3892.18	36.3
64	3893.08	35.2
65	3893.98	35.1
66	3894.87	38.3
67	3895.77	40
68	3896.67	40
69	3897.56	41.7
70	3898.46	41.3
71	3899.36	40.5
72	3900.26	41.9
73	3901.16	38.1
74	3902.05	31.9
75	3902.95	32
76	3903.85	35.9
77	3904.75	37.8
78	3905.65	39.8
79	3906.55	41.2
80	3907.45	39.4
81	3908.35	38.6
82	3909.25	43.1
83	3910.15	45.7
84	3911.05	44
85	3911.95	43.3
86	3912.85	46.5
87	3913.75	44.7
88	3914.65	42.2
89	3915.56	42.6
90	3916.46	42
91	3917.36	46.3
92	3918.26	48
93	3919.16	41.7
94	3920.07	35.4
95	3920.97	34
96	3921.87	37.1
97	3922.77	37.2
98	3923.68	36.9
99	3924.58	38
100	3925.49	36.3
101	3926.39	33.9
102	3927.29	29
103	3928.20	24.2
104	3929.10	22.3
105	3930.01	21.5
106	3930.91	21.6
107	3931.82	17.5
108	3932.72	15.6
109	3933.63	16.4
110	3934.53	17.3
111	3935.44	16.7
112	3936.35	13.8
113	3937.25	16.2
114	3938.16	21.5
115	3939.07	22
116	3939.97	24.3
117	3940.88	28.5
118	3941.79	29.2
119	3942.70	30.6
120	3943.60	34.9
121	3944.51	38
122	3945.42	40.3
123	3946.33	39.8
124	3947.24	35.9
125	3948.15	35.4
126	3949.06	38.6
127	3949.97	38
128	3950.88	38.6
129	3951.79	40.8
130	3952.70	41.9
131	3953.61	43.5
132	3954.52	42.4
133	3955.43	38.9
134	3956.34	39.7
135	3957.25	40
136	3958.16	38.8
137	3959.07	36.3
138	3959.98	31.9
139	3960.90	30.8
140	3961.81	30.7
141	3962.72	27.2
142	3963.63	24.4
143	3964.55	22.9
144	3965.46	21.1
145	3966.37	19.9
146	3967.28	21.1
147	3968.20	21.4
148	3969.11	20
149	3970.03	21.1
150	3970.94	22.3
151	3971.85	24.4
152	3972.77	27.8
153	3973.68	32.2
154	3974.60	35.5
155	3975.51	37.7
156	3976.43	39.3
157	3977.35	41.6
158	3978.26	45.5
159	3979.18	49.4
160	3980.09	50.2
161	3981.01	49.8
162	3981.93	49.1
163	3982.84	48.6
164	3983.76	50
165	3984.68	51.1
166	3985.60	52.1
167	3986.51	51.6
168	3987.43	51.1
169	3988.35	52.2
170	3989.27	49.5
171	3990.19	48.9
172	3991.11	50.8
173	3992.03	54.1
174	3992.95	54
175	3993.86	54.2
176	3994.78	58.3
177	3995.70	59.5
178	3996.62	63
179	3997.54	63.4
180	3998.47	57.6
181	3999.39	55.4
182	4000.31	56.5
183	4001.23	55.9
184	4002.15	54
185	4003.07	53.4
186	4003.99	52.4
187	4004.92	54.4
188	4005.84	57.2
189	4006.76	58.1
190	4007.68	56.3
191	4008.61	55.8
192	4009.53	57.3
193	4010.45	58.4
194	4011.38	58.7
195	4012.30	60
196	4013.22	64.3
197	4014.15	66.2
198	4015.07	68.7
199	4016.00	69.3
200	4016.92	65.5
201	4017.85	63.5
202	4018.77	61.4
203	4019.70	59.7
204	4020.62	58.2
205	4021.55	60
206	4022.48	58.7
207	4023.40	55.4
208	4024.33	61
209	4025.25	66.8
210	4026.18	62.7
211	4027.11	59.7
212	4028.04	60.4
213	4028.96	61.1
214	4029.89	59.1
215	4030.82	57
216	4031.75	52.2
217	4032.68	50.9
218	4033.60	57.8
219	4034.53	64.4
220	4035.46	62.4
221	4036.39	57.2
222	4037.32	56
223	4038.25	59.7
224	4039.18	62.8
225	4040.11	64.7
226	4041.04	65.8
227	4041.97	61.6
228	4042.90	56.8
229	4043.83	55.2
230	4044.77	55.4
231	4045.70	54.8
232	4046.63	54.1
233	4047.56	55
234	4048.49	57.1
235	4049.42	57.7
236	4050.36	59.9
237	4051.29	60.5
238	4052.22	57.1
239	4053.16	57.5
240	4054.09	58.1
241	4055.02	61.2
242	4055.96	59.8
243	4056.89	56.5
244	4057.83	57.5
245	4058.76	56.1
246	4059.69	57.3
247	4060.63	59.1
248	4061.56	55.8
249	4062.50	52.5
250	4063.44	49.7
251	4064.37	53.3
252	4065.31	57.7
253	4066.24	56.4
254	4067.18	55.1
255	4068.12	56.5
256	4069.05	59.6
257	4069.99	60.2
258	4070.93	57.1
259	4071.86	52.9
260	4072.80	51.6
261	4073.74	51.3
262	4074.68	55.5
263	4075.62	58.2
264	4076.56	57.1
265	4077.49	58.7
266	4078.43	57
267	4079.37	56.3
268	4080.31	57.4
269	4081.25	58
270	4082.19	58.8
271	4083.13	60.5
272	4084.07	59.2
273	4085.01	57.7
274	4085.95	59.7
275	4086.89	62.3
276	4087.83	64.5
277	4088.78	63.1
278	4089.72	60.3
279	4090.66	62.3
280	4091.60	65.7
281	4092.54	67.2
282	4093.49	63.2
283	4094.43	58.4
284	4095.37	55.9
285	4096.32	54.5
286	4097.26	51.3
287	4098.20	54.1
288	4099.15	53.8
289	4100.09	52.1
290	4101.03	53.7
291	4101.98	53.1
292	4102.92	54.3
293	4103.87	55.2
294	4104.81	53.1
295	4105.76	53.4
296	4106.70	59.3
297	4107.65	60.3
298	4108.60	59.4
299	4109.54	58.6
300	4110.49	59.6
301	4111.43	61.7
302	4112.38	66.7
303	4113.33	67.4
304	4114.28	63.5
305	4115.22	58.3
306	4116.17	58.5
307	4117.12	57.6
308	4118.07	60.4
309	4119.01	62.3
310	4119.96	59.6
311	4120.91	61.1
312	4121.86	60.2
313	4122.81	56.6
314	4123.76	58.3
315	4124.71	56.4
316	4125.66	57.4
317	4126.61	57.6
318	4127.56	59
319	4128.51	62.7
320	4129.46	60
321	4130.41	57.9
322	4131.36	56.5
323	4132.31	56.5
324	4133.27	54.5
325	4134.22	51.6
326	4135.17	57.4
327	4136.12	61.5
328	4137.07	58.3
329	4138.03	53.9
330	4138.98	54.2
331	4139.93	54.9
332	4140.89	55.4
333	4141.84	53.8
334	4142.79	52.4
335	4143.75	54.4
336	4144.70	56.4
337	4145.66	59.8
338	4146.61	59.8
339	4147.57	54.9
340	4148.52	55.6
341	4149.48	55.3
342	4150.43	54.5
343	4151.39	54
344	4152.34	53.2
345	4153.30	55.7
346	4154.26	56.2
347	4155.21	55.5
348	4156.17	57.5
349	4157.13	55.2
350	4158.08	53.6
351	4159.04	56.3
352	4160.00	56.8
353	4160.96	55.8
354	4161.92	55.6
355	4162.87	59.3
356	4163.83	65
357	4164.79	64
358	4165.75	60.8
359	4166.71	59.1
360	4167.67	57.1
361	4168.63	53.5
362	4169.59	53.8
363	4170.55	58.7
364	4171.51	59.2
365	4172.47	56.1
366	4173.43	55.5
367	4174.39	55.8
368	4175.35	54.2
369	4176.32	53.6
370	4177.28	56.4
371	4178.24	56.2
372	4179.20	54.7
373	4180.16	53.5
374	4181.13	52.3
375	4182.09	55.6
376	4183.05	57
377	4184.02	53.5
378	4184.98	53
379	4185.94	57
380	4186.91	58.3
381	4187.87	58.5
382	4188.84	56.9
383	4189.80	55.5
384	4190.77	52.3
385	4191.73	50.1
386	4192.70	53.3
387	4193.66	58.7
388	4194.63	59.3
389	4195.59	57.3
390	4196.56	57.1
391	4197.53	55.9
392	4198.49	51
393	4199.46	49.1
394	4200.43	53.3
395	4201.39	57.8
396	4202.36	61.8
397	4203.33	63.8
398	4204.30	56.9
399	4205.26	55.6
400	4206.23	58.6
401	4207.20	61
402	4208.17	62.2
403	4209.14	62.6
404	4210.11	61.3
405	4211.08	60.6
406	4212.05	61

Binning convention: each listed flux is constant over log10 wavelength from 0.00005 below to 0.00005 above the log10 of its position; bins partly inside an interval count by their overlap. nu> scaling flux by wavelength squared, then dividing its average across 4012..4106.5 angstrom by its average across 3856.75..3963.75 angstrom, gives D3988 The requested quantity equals 1.90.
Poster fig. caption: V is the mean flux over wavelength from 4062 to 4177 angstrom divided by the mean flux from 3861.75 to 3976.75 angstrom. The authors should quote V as 1.77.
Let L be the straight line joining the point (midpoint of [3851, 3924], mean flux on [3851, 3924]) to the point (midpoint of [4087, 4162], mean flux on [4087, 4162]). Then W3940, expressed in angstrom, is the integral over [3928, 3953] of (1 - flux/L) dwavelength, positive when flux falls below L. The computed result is 7.38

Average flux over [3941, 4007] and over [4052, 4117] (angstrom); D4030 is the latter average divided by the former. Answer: 1.38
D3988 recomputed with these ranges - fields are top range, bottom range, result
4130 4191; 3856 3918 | 1.89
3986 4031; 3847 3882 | 2.15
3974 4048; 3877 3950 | 1.75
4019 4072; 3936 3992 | 1.67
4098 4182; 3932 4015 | 1.50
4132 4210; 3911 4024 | 1.48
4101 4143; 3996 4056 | 1.03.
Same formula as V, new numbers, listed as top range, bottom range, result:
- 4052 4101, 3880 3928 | 1.54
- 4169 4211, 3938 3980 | 1.71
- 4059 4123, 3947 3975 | 1.83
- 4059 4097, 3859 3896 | 1.91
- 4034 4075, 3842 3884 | 1.97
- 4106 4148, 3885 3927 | 1.52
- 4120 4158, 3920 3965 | 1.83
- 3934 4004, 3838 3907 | 1.27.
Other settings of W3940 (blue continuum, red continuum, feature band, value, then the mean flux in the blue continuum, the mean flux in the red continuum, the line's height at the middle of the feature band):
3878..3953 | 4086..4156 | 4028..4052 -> -5.0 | 34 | 57.8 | 48.4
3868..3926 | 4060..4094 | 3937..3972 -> 9.5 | 35.9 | 58.1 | 43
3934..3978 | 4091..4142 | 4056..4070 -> -2.1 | 30.8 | 58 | 48.9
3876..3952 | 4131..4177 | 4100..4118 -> -2.2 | 33.8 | 56.3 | 52.1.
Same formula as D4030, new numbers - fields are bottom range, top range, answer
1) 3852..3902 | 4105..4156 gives 1.84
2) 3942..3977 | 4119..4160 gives 1.73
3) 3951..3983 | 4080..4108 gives 1.69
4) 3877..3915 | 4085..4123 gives 1.62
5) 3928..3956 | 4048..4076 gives 1.93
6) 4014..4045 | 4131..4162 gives 0.92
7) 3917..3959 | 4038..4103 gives 1.79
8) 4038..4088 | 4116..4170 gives 0.99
